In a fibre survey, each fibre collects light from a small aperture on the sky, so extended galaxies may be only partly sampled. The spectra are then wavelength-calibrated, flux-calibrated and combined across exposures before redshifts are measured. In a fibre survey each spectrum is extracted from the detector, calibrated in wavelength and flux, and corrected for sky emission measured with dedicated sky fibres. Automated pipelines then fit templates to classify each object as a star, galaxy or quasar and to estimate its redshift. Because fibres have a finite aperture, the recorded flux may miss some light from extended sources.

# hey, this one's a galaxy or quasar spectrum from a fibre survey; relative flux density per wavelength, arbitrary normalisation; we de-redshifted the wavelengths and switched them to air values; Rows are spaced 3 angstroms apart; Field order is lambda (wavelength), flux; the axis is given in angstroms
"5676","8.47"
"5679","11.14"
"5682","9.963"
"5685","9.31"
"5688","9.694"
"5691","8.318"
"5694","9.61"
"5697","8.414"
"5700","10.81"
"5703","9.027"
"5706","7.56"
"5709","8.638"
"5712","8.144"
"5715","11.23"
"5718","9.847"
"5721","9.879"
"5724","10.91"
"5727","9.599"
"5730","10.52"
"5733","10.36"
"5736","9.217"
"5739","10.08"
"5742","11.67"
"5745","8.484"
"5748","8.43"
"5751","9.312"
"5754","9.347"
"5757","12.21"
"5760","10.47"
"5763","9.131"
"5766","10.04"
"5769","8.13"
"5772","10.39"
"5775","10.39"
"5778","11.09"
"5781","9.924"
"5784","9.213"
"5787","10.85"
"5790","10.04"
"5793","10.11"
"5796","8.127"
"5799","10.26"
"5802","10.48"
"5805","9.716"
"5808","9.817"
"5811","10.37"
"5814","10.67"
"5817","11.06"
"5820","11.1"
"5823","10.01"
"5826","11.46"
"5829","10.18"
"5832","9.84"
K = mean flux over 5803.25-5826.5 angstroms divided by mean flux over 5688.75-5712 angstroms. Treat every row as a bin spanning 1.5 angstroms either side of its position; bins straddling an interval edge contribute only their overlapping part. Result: 1.18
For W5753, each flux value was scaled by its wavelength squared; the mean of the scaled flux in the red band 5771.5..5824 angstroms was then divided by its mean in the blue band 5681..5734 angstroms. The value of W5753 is 1.1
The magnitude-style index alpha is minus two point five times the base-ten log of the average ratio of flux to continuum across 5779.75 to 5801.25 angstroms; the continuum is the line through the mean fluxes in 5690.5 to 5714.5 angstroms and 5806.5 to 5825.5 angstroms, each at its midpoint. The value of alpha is 0.041 mag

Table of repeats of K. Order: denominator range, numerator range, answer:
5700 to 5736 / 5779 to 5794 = 1.04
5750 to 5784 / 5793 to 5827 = 1.02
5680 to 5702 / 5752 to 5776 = 1.05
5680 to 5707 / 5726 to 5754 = 1.05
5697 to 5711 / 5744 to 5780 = 1.10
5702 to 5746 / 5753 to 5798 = 1.03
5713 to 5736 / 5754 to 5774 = 0.98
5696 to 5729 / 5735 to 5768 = 1.04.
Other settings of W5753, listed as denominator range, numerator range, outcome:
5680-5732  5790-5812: 1.07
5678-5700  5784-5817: 1.10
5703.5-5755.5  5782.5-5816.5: 1.07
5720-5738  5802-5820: 1.06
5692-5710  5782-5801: 1.12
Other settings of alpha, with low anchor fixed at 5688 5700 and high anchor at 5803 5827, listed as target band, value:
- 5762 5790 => 0.02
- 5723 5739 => -0.06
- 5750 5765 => -0.03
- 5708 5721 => -0.02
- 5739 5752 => 0.02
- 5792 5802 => 0.08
